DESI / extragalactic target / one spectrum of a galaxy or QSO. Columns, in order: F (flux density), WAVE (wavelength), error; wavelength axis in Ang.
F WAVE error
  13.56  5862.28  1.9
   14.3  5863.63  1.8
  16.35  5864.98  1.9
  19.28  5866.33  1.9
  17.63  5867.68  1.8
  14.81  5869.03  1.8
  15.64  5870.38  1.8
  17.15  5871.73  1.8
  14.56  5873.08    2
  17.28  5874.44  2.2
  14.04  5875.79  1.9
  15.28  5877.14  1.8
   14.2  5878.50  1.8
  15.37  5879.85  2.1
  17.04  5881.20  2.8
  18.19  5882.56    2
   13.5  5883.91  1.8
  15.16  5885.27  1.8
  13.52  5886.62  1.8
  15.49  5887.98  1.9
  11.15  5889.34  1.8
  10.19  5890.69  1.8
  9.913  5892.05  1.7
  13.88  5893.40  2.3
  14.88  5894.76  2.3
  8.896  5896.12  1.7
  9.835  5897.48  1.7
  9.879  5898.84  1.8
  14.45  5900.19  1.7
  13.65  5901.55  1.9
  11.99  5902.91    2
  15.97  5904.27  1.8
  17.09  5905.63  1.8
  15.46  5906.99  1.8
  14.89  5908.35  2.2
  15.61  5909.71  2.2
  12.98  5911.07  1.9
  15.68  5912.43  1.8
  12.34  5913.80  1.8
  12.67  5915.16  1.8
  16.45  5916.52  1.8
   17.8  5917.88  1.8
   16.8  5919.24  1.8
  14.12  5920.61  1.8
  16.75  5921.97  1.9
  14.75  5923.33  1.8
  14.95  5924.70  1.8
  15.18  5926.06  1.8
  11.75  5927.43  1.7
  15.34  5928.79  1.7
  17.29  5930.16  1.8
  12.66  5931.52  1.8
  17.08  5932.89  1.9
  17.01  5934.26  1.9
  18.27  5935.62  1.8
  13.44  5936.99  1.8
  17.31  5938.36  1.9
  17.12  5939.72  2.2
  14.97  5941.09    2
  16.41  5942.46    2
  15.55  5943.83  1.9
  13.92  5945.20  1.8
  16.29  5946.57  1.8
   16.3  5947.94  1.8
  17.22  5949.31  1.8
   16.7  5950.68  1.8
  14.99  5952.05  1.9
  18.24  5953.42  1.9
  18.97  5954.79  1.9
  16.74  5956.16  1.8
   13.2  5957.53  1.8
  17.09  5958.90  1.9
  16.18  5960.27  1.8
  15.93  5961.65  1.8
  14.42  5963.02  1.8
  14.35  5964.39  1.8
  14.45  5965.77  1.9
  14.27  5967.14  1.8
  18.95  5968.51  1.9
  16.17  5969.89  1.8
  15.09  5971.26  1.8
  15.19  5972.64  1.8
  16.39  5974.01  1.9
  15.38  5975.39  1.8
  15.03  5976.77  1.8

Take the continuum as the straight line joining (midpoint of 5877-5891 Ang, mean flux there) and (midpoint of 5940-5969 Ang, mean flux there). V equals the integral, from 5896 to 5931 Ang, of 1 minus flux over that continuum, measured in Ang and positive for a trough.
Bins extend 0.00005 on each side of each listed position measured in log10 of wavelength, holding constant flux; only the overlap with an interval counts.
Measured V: 1.7 Ang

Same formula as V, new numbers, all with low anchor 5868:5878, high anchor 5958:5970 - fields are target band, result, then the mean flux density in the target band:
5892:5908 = 2.5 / 13.2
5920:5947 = 0.3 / 15.5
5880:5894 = 1.6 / 13.9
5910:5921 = 0.5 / 14.9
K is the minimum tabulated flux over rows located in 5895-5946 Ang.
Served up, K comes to 8.896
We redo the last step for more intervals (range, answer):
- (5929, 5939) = 12.66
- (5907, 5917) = 12.34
